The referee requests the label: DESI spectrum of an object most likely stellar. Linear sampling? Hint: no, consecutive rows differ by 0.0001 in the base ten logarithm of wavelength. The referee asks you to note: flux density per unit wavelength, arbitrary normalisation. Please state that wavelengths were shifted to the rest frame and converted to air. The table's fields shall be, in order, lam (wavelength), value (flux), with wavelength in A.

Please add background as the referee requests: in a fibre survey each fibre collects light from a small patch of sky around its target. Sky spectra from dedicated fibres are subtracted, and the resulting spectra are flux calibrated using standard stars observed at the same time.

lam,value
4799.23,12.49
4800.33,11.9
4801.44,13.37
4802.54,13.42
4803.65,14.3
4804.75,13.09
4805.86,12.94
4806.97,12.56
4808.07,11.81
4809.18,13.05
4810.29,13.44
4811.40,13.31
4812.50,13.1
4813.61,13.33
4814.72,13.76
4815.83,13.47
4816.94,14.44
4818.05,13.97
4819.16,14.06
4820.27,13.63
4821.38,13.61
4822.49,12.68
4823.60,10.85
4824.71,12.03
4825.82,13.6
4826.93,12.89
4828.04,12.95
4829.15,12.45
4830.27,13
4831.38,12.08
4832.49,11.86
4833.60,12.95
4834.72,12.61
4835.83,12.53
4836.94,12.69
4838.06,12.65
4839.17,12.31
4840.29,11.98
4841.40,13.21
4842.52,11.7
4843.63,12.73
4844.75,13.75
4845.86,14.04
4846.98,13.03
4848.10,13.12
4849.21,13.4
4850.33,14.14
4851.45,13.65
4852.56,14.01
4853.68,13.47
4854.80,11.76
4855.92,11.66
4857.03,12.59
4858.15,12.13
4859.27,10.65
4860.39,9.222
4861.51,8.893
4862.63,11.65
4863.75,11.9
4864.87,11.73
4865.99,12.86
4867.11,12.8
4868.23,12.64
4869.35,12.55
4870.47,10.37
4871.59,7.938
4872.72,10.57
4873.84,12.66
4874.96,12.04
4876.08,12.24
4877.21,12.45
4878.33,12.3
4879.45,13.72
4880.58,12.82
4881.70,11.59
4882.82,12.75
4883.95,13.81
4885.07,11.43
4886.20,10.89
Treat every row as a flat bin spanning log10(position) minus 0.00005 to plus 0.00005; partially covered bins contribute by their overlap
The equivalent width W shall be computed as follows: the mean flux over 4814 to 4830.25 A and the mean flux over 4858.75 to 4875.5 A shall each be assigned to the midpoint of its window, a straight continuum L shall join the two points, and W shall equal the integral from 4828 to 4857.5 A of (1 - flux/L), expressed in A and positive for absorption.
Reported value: -1.36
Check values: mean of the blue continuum 13.2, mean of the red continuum 11.2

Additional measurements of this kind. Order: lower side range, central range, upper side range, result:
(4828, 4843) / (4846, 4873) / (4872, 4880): 0.7 A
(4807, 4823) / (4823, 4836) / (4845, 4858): 0.8 A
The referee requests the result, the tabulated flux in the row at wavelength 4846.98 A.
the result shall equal 13.03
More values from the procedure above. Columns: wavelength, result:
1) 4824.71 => 12.03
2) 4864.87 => 11.73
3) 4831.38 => 12.08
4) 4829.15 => 12.45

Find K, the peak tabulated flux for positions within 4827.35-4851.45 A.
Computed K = 14.14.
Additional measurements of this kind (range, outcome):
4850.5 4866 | 14.01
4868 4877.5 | 12.66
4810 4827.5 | 14.44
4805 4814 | 13.44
